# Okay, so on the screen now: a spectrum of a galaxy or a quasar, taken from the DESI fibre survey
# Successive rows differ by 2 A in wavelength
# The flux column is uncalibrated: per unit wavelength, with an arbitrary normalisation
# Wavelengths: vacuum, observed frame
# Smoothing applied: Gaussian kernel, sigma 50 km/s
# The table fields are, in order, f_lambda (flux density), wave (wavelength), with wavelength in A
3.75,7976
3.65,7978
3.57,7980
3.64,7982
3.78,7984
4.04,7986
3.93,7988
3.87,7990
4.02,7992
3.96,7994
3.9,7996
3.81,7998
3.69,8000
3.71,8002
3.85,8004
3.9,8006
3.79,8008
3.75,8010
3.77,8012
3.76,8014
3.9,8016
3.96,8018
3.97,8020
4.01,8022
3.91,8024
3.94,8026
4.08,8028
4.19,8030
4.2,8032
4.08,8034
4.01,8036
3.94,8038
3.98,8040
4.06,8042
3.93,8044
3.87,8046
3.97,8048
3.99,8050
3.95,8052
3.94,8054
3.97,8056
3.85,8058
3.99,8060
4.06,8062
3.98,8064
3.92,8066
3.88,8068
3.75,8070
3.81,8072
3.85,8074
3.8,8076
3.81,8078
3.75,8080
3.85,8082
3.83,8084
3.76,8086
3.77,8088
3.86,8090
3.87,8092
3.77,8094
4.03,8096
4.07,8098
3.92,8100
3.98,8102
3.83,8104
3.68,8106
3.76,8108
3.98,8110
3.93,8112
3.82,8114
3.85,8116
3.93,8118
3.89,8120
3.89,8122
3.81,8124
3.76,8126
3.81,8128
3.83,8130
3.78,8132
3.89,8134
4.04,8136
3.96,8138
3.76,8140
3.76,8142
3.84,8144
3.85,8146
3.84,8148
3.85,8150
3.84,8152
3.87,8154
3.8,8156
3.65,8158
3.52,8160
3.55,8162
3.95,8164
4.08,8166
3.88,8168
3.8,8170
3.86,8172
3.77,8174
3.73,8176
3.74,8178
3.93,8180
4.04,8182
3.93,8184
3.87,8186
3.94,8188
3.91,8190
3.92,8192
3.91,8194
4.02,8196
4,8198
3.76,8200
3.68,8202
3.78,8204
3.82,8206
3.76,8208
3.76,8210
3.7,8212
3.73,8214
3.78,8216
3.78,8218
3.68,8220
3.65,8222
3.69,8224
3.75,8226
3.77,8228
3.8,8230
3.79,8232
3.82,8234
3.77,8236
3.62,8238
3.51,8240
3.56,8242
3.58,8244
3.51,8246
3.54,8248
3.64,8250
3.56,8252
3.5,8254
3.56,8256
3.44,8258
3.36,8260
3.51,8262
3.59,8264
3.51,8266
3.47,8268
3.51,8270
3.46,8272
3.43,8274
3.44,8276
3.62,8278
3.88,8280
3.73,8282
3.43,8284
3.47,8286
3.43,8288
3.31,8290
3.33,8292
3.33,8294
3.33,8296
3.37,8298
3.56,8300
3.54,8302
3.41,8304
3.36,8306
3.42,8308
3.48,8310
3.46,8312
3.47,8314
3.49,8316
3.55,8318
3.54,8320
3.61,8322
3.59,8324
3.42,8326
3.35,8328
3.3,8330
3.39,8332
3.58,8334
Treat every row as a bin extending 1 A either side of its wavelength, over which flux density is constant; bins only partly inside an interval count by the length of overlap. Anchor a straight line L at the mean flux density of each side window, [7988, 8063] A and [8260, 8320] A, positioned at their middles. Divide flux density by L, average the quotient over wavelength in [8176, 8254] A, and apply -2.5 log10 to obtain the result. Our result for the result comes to -0.04 mag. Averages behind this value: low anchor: 3.93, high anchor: 3.48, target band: 3.76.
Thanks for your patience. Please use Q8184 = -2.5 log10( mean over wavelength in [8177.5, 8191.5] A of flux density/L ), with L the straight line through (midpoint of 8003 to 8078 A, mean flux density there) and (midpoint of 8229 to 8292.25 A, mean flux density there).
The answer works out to -0.07 mag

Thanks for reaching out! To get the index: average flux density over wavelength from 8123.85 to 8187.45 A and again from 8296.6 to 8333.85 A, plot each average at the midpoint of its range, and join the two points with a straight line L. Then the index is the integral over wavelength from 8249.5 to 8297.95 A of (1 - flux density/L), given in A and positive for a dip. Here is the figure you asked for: 0.9 A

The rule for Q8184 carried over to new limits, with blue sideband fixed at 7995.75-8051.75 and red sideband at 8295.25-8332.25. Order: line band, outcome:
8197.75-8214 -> -0.040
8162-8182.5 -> -0.050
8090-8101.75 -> -0.034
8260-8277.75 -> 0.013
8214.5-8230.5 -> -0.039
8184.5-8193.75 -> -0.072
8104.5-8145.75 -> -0.025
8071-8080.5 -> 0.010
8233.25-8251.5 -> -0.012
